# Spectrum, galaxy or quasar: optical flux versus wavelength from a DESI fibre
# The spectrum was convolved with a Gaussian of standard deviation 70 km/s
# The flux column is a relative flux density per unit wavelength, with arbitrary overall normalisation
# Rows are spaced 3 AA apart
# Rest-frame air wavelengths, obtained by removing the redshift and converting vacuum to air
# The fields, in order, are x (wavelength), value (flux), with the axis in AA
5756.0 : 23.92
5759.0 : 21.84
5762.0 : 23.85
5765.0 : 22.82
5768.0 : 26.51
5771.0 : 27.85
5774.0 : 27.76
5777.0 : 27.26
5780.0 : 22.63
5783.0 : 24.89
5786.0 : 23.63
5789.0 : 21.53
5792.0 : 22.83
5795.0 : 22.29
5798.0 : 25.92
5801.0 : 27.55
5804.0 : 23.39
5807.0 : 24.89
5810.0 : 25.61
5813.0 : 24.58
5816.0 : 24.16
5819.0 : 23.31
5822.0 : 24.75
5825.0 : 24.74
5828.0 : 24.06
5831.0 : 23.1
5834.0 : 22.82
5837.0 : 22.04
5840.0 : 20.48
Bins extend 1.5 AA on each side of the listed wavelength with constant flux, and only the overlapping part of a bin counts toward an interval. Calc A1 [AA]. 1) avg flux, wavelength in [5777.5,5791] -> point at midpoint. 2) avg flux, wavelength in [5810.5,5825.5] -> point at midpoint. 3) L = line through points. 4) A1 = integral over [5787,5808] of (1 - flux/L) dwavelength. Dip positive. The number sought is -0.18 AA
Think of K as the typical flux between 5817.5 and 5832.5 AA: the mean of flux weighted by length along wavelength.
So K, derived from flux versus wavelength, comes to 24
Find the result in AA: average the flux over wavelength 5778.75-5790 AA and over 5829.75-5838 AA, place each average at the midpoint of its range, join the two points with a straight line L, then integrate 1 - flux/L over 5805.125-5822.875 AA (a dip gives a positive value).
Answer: -1.25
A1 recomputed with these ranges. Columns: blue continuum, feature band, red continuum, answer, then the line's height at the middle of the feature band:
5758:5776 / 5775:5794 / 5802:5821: 0.82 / 24.9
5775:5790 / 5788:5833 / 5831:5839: -1.84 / 23.3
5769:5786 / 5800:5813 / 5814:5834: -0.27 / 24.7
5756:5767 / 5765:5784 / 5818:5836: -2.16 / 23.3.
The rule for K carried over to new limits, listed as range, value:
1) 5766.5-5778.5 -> 27.3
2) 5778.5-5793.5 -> 23.1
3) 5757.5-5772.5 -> 24.6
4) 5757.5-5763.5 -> 22.8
